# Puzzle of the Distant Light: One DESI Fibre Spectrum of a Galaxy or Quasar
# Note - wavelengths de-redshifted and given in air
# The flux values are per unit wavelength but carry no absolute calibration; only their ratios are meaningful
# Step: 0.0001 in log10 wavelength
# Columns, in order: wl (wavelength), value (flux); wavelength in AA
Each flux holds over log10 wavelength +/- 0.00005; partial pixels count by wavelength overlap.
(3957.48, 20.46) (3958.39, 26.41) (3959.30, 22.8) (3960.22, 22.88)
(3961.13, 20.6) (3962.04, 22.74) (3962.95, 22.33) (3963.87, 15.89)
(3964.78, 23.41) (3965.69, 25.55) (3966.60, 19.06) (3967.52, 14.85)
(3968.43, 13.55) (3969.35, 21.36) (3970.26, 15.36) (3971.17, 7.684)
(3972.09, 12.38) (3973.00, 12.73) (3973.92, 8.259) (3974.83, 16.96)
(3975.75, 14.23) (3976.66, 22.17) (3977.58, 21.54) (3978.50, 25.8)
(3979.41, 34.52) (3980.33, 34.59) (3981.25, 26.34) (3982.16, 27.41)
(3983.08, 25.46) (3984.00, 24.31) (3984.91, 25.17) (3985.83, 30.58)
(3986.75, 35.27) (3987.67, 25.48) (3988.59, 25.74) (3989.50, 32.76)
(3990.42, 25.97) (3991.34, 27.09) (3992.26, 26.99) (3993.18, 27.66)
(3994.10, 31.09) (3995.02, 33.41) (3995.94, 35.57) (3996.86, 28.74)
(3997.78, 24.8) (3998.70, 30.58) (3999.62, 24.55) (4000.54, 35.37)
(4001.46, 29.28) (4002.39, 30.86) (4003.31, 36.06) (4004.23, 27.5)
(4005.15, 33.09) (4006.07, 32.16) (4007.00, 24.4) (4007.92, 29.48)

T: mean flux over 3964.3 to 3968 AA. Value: 20.7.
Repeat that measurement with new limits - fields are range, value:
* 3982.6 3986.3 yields 26.4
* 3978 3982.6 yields 29.7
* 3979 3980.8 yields 34.4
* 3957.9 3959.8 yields 24.4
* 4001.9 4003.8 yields 33.2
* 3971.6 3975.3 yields 12.5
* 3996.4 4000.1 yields 27.2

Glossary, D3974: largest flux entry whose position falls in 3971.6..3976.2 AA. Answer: 16.96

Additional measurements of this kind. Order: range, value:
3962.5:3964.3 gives 22.33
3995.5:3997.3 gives 35.57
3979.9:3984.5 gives 34.59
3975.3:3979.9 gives 34.52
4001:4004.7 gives 36.06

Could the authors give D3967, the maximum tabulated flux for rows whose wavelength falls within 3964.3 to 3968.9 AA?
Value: 25.55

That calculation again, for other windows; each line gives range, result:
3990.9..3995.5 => 33.41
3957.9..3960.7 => 26.41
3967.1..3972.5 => 21.36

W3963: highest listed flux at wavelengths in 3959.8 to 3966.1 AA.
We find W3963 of 25.55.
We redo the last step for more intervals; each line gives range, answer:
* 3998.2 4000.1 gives 30.58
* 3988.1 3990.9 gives 32.76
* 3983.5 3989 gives 35.27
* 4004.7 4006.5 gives 33.09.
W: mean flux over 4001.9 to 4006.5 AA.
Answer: 31.9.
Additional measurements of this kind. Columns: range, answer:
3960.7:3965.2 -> 21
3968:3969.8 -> 17.4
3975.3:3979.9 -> 23.7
